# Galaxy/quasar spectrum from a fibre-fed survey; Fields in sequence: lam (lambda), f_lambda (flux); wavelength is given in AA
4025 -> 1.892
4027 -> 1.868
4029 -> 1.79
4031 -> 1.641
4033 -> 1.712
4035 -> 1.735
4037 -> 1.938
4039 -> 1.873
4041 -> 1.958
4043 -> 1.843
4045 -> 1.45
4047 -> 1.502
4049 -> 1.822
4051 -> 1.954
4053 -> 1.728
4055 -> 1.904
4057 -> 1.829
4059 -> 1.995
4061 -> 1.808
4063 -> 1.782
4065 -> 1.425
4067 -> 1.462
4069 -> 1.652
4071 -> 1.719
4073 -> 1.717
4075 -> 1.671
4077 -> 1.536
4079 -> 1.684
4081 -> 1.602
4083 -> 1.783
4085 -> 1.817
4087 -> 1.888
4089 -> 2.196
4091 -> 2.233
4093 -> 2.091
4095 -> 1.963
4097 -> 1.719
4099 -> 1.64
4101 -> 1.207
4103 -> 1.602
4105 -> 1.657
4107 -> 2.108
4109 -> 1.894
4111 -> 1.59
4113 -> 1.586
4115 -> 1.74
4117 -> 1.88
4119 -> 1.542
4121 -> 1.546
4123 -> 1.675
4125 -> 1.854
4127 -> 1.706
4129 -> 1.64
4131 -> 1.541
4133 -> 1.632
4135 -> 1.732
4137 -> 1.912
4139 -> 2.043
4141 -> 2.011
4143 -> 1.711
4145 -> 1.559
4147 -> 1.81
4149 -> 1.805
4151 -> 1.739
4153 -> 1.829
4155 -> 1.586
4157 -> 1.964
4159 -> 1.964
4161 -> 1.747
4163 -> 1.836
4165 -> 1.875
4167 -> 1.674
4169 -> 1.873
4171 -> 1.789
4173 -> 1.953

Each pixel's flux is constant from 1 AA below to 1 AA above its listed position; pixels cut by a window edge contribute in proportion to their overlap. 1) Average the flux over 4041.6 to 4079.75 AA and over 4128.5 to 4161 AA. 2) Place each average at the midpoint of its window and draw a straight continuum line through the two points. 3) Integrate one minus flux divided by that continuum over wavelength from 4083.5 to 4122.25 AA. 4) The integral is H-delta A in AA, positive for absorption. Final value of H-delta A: -0.8 AA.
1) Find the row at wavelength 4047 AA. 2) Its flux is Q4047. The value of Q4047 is 1.502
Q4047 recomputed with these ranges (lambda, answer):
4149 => 1.805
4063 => 1.782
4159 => 1.964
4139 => 2.043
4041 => 1.958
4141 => 2.011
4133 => 1.632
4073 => 1.717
